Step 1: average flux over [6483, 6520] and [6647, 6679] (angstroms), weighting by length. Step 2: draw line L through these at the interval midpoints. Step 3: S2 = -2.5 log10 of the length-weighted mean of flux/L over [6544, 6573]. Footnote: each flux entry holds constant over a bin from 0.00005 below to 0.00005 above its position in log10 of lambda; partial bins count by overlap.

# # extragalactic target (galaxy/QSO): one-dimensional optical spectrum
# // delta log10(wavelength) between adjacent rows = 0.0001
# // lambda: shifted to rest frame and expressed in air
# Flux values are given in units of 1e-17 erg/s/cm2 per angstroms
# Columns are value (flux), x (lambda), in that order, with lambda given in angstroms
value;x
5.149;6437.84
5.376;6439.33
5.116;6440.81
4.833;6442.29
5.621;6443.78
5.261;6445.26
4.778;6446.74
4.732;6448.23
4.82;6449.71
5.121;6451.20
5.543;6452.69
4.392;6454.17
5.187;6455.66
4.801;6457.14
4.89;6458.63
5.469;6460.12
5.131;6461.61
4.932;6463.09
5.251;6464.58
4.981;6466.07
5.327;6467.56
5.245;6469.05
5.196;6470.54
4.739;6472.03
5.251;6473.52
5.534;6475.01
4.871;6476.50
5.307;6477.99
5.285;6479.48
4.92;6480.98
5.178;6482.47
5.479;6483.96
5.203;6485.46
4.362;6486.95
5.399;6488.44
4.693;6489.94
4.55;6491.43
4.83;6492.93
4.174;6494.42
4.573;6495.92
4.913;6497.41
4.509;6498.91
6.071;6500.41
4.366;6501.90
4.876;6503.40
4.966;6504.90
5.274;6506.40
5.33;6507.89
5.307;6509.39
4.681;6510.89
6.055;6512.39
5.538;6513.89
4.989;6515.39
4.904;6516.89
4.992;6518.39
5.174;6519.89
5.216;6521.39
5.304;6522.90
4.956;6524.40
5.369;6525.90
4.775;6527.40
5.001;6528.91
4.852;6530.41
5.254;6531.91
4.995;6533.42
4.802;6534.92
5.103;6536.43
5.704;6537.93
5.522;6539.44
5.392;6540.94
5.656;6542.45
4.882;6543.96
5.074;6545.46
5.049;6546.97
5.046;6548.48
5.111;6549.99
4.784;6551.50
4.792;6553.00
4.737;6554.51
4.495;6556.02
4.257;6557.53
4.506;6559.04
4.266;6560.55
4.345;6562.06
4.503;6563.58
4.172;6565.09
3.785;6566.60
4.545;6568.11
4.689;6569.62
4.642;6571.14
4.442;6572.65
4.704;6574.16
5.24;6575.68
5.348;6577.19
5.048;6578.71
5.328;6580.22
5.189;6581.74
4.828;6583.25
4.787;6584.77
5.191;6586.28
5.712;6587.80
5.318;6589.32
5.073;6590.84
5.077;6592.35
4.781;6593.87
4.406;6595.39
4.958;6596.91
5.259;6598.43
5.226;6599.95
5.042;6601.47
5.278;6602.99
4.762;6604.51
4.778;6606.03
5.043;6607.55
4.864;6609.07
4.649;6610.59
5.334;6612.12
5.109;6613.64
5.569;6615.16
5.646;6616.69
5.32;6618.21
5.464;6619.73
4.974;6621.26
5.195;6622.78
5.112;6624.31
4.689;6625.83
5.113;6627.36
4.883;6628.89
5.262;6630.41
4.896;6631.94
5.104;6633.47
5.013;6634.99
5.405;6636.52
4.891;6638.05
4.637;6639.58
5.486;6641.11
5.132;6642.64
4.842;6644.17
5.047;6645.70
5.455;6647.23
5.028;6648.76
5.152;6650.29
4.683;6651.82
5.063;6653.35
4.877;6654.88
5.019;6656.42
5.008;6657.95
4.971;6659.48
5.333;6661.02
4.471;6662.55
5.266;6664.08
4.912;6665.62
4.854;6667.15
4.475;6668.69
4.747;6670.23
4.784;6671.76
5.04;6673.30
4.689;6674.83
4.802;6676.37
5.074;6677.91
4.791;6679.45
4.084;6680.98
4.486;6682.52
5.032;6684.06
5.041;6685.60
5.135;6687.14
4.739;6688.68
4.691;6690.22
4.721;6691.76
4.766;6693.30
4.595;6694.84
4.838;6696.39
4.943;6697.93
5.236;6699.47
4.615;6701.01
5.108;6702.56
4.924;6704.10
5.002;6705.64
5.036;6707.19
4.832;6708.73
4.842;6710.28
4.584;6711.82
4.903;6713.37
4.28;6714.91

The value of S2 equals 0.09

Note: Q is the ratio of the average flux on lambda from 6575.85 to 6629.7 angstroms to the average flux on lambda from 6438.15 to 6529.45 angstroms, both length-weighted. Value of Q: 1.0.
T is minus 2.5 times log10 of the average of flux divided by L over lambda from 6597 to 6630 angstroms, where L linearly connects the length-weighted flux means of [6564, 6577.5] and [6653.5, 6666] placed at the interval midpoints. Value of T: -0.07 mag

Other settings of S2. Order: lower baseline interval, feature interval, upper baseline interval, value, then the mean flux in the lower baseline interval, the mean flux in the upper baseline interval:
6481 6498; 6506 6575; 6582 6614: 0.00 mag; 4.85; 5.02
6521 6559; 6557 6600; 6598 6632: 0.06 mag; 5.03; 5.11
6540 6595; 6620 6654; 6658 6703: -0.05 mag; 4.85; 4.84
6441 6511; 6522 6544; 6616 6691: -0.04 mag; 5.03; 4.98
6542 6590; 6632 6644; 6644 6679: -0.03 mag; 4.82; 4.94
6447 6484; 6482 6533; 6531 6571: -0.02 mag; 5.09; 4.82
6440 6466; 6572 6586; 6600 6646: 0.02 mag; 5.05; 5.09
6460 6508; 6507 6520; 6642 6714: -0.05 mag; 5.03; 4.89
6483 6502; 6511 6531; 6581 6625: -0.05 mag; 4.88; 5.1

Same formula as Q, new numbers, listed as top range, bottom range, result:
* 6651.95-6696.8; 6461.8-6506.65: 0.97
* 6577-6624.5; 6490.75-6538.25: 1.01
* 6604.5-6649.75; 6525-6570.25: 1.05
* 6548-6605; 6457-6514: 0.96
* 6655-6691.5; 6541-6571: 1.03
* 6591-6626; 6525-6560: 1.01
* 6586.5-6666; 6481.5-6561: 1.01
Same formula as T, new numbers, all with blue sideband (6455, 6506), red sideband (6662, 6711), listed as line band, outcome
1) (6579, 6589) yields -0.05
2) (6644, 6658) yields -0.04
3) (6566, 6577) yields 0.07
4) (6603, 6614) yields -0.01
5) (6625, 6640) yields -0.03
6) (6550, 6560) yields 0.07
